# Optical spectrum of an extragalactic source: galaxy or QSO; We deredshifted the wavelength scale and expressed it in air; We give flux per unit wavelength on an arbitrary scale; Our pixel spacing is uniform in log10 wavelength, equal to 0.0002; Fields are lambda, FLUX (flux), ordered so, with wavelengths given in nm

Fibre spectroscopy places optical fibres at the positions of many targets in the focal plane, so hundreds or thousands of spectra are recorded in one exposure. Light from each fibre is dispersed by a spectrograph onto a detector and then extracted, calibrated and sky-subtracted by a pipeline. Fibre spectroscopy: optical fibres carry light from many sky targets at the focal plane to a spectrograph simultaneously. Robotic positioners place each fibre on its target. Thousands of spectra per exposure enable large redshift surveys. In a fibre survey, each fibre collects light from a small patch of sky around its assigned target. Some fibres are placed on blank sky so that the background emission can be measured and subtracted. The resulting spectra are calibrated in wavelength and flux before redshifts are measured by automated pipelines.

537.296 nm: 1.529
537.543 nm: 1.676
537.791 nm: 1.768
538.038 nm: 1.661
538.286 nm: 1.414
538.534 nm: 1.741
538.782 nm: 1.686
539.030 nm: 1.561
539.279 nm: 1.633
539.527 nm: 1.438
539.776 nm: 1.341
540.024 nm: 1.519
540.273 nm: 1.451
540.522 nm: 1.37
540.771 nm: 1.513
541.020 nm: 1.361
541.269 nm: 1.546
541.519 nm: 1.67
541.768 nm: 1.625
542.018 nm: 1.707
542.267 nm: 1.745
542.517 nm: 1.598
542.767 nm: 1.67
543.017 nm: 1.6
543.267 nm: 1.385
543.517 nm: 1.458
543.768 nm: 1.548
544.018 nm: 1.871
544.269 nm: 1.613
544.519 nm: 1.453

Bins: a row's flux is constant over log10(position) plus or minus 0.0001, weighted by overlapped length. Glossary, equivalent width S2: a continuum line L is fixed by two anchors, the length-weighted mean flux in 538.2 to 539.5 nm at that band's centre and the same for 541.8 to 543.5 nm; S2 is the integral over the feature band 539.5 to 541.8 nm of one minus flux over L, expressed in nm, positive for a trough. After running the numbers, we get 0.178 nm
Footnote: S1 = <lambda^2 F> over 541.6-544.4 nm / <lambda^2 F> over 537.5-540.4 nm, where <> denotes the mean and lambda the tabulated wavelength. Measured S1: 1.05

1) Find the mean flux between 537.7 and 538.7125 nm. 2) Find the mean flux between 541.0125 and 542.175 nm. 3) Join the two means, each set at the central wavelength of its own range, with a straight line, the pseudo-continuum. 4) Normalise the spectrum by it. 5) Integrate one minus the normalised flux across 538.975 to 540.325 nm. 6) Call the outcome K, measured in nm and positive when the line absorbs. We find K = 0.12 nm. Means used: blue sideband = 1.65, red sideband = 1.61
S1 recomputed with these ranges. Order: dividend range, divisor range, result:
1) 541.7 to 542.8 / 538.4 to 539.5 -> 1.04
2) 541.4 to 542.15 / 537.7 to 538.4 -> 1.05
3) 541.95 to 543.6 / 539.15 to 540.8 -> 1.10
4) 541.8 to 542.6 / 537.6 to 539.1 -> 1.04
